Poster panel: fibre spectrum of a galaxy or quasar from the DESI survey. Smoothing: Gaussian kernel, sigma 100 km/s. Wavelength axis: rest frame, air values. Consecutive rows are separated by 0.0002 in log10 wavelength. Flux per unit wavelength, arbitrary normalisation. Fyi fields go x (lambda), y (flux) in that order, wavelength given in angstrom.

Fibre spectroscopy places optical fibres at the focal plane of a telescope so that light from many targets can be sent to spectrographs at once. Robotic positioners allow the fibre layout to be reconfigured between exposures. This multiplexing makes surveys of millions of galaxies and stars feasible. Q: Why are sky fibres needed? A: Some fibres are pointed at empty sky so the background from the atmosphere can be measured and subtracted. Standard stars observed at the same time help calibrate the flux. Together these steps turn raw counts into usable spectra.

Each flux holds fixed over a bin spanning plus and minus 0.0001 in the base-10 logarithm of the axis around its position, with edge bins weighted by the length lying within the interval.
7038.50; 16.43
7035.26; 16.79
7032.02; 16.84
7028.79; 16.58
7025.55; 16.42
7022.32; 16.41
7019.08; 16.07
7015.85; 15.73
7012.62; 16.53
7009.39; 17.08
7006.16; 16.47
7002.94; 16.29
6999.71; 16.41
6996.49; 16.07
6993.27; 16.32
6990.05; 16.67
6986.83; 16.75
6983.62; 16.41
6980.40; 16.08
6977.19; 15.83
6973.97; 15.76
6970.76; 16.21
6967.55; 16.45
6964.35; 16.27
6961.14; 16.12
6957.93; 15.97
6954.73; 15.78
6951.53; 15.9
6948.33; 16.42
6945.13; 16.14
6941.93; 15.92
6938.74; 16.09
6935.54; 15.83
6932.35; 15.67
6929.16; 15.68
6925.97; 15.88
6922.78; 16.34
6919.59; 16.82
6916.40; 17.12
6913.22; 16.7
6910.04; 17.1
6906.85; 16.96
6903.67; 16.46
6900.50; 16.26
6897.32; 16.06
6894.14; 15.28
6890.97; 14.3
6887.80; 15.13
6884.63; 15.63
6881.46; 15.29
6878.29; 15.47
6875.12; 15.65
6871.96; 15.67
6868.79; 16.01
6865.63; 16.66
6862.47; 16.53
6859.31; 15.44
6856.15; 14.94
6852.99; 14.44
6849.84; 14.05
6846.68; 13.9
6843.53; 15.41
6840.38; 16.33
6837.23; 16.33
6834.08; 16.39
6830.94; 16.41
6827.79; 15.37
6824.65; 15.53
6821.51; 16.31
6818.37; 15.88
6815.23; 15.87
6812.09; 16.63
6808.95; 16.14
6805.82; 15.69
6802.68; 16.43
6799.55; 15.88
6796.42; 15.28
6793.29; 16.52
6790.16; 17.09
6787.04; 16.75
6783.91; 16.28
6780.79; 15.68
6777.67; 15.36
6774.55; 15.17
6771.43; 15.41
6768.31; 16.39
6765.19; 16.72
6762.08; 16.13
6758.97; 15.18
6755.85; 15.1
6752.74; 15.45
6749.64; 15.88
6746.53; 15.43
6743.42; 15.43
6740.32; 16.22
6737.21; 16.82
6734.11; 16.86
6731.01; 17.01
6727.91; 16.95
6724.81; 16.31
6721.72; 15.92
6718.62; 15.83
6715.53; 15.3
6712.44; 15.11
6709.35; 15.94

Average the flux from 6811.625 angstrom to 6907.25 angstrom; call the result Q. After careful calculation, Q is 15.7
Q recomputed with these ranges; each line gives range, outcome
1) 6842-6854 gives 14.4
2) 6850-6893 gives 15.4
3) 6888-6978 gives 16.1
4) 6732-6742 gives 16.6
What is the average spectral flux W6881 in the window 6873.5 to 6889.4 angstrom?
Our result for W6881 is 15.4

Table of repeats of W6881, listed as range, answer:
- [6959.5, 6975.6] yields 16.2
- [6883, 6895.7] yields 15.1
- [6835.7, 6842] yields 16.3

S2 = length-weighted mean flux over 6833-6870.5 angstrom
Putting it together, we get 15.5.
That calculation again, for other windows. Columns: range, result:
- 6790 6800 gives 16.1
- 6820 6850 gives 15.7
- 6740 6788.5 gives 15.8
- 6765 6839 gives 16.1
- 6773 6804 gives 16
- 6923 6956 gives 16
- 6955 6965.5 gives 16.1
